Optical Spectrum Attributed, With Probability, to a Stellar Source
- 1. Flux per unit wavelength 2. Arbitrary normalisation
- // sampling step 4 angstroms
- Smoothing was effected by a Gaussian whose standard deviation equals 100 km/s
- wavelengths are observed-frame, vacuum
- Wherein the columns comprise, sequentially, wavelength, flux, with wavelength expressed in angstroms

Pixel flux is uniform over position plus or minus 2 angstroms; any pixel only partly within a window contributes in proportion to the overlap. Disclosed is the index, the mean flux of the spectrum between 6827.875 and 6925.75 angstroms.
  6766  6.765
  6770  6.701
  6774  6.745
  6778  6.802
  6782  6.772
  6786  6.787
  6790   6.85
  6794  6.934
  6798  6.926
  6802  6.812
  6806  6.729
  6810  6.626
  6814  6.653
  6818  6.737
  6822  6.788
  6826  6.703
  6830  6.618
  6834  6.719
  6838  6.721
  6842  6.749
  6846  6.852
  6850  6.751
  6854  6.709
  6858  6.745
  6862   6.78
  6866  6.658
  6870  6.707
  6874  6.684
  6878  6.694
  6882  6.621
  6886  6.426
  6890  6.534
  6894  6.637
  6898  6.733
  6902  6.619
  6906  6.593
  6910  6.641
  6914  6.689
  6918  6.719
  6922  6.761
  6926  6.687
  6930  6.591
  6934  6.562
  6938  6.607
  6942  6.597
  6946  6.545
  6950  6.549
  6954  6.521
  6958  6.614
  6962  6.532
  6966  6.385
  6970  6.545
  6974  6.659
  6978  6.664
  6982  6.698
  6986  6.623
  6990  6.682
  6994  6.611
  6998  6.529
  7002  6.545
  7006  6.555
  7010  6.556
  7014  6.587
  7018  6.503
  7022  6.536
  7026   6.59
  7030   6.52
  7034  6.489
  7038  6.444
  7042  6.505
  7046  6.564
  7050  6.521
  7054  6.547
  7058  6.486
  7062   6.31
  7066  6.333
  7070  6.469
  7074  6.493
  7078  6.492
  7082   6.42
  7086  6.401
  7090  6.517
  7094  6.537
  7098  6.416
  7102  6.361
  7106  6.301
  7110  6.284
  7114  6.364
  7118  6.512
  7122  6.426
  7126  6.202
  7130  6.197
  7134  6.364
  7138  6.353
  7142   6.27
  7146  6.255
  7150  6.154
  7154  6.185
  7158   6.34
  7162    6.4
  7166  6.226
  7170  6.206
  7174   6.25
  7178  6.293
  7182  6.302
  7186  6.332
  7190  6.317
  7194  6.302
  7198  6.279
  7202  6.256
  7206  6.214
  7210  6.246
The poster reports 6.68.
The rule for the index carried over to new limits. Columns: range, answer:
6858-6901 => 6.65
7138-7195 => 6.28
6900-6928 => 6.67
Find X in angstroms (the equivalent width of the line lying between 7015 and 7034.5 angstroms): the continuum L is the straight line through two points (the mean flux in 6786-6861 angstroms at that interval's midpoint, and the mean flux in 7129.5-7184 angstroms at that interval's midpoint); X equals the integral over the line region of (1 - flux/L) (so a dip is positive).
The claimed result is -0.2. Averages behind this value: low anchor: 6.76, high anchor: 6.27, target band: 6.53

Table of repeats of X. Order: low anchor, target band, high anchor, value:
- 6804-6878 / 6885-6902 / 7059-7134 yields 0.1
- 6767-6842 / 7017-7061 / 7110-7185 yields -0.5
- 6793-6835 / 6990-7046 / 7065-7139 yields -0.4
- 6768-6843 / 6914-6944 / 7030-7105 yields -0.1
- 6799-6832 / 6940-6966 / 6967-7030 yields 0.3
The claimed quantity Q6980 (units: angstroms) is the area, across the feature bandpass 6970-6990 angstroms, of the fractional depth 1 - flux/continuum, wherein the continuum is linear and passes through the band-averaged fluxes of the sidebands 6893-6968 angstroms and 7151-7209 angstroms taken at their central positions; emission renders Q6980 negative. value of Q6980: -0.3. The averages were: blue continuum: 6.61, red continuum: 6.28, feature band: 6.65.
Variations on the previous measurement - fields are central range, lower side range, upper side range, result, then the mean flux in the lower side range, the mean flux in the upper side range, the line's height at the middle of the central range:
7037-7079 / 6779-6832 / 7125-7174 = -0.5 angstroms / 6.76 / 6.26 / 6.4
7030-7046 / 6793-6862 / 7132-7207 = -0.1 angstroms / 6.75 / 6.28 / 6.46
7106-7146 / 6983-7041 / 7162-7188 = 0.2 angstroms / 6.56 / 6.28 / 6.36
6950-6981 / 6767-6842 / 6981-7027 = 0.2 angstroms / 6.76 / 6.58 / 6.62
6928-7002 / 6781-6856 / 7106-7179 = -0.4 angstroms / 6.76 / 6.29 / 6.55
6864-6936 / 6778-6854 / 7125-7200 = 0.0 angstroms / 6.76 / 6.28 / 6.64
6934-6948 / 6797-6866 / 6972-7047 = 0.1 angstroms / 6.74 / 6.57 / 6.64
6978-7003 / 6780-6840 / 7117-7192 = -0.4 angstroms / 6.76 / 6.29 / 6.51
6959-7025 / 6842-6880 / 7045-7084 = -0.2 angstroms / 6.73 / 6.46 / 6.56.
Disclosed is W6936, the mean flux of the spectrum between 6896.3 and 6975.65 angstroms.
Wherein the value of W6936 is 6.61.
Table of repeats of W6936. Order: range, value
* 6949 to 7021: 6.58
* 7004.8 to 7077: 6.5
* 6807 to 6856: 6.72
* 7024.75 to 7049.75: 6.52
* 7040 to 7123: 6.44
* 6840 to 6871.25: 6.74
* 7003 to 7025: 6.55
